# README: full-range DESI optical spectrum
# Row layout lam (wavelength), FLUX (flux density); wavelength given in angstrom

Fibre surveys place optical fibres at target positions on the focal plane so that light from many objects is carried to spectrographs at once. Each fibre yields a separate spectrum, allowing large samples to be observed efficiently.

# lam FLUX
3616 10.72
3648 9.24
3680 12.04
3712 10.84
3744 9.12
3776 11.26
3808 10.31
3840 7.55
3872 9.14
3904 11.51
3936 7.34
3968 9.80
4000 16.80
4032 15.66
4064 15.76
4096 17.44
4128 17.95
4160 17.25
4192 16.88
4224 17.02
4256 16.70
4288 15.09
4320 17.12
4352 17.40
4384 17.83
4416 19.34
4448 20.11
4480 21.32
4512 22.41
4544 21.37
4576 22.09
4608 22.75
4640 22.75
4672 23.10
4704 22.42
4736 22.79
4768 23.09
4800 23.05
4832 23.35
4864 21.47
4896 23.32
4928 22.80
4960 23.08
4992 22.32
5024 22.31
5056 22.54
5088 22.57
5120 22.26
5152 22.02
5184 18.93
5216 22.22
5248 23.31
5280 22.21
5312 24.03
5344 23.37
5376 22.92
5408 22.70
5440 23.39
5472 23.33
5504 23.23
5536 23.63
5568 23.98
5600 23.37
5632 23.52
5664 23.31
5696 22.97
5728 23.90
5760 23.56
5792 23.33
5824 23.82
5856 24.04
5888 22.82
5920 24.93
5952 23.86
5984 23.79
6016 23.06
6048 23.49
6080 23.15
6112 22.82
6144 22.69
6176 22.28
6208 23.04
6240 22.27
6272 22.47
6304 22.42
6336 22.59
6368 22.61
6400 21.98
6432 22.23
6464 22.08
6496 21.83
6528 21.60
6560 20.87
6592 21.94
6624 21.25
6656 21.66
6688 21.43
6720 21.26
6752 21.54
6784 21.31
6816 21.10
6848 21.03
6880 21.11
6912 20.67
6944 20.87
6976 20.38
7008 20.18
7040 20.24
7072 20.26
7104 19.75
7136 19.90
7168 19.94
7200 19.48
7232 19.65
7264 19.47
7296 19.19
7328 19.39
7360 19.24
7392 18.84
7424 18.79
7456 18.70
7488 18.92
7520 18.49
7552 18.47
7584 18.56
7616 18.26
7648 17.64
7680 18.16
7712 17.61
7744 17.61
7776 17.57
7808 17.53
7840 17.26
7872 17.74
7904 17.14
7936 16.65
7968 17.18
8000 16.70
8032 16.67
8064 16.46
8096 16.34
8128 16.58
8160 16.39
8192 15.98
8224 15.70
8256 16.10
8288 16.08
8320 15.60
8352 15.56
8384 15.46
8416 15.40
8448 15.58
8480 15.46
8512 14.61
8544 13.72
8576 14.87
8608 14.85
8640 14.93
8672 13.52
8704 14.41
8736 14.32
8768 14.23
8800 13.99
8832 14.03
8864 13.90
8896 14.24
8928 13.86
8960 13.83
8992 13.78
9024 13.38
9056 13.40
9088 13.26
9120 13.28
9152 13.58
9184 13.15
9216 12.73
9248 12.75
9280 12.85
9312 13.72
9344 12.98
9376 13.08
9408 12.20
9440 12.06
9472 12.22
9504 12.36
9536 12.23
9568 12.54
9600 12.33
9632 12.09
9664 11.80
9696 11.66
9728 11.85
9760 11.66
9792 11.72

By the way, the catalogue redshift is 0.00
